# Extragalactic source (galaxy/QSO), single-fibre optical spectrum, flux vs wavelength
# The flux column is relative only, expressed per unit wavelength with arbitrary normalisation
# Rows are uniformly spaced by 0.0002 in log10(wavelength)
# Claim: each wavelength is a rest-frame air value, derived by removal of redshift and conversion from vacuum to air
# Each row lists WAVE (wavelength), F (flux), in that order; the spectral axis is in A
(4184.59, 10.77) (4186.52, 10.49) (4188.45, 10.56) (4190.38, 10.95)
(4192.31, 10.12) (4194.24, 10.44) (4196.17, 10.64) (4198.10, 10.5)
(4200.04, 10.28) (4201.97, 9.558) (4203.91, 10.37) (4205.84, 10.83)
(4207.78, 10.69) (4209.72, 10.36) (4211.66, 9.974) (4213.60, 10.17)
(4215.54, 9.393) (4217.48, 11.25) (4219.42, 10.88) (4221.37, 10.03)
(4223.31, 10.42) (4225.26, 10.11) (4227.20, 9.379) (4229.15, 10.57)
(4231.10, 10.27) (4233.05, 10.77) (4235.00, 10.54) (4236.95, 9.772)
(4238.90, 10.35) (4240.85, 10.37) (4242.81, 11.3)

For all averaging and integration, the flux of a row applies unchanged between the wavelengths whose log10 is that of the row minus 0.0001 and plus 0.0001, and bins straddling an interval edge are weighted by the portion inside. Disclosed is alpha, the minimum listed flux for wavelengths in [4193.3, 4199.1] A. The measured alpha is 10.44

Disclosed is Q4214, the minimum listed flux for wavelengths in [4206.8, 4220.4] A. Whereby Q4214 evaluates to 9.393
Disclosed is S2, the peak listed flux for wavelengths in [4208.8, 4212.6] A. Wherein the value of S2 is 10.36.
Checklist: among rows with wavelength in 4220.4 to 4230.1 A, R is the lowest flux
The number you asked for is 9.379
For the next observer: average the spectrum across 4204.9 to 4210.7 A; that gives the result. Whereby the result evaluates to 10.6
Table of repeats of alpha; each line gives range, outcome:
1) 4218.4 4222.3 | 10.03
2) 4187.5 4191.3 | 10.56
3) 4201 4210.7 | 9.558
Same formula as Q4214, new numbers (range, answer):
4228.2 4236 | 10.27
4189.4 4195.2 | 10.12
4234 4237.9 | 9.772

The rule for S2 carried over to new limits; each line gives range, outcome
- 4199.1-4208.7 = 10.83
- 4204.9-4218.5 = 11.25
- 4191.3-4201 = 10.64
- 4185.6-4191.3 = 10.95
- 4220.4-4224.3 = 10.42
